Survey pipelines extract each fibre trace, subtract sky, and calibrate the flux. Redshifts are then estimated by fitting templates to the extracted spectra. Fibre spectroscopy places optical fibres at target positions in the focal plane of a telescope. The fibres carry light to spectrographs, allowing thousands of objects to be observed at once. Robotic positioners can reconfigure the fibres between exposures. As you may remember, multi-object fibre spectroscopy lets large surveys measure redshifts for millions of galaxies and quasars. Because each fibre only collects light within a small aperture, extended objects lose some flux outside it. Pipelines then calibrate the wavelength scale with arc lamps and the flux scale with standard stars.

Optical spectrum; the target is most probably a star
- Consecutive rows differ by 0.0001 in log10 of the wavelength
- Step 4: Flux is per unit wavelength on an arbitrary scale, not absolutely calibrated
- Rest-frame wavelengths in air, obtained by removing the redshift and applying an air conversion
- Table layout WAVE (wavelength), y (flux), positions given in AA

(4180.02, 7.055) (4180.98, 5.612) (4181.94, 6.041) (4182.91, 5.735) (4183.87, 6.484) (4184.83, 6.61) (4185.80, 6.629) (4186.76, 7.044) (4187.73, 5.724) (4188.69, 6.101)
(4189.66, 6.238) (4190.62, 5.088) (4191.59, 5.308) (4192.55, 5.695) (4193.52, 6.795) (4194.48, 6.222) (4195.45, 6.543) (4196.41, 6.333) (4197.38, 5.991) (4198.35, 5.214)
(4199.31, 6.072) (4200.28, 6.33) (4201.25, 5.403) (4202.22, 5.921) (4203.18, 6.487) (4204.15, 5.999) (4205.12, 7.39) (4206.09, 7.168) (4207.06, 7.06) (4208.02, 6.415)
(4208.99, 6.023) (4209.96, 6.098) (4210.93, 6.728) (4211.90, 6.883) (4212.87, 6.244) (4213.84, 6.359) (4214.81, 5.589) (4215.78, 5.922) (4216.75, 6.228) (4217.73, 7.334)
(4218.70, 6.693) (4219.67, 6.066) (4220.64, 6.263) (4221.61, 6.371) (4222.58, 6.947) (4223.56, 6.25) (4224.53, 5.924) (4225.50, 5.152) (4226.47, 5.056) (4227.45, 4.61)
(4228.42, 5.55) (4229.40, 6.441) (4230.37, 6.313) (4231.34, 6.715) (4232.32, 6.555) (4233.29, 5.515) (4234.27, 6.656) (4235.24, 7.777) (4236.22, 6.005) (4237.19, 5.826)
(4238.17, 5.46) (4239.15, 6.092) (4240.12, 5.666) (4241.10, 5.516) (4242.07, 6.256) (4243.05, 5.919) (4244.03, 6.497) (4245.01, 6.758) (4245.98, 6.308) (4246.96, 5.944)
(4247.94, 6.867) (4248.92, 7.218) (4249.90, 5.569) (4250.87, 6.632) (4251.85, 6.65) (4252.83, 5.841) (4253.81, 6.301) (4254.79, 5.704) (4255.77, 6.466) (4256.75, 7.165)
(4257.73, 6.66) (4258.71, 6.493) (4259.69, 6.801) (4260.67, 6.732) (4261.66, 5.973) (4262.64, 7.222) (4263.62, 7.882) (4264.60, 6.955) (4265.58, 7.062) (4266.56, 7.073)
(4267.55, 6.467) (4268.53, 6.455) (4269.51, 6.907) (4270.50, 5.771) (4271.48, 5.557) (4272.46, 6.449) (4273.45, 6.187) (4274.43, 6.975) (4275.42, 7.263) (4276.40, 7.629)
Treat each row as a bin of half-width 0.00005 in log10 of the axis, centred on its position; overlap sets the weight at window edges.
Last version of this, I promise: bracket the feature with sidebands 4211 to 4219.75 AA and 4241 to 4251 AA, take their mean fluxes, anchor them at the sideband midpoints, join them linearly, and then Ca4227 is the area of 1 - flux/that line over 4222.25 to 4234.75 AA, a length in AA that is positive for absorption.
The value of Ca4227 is 0.8 AA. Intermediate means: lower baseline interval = 6.4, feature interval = 5.96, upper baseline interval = 6.34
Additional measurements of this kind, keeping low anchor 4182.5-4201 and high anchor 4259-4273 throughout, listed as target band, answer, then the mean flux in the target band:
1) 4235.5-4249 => 0.7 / 6.16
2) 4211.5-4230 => 0.7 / 6.1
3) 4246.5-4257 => 0.3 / 6.38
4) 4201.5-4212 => -0.5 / 6.53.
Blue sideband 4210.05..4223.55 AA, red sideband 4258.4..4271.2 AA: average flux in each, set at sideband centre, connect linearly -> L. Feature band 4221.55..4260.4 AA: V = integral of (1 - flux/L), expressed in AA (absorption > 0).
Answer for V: 2.2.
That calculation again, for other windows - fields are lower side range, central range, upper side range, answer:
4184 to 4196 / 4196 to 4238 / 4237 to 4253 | -0.3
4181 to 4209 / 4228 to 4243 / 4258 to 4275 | 0.7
